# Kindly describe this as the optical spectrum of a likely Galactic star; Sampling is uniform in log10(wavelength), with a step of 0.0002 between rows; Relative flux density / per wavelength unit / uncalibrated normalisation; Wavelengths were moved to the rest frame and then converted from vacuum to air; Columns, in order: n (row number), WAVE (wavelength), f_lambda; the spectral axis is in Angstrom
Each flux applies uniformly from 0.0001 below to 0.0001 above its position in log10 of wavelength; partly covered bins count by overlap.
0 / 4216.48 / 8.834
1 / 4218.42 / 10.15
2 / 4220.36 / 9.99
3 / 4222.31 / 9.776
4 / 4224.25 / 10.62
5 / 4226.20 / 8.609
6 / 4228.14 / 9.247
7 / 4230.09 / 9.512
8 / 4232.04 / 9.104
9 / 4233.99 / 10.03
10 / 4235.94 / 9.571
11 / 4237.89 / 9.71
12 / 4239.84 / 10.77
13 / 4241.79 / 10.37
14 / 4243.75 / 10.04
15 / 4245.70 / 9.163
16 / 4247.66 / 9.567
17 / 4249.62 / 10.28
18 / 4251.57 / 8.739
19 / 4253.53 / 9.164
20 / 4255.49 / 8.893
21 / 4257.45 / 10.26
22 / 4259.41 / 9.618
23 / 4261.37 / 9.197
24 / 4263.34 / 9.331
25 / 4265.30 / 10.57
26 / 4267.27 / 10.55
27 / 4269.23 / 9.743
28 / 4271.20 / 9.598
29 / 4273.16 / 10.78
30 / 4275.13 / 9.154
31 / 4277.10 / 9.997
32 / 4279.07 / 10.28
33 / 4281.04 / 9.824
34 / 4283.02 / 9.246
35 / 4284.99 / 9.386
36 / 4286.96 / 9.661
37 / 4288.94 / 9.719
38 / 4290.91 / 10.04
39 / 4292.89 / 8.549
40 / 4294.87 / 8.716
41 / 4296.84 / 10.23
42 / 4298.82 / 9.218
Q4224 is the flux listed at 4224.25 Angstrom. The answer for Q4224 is 10.62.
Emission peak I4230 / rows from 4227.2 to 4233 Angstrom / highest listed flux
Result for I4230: 9.512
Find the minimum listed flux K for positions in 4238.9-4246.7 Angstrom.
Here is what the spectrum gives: 9.163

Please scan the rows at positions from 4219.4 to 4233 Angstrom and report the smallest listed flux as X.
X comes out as 8.609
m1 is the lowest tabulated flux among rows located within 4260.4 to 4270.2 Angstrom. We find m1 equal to 9.197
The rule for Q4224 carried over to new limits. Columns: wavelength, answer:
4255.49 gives 8.893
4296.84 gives 10.23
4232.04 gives 9.104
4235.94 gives 9.571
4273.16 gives 10.78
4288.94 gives 9.719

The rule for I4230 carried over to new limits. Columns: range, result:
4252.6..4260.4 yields 10.26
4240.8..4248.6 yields 10.37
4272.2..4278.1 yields 10.78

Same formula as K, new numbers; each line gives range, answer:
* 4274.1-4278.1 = 9.154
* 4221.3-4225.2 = 9.776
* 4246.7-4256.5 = 8.739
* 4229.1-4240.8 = 9.104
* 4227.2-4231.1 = 9.247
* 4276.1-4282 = 9.824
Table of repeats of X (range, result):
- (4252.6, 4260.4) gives 8.893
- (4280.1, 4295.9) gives 8.549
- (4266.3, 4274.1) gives 9.598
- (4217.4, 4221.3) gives 9.99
